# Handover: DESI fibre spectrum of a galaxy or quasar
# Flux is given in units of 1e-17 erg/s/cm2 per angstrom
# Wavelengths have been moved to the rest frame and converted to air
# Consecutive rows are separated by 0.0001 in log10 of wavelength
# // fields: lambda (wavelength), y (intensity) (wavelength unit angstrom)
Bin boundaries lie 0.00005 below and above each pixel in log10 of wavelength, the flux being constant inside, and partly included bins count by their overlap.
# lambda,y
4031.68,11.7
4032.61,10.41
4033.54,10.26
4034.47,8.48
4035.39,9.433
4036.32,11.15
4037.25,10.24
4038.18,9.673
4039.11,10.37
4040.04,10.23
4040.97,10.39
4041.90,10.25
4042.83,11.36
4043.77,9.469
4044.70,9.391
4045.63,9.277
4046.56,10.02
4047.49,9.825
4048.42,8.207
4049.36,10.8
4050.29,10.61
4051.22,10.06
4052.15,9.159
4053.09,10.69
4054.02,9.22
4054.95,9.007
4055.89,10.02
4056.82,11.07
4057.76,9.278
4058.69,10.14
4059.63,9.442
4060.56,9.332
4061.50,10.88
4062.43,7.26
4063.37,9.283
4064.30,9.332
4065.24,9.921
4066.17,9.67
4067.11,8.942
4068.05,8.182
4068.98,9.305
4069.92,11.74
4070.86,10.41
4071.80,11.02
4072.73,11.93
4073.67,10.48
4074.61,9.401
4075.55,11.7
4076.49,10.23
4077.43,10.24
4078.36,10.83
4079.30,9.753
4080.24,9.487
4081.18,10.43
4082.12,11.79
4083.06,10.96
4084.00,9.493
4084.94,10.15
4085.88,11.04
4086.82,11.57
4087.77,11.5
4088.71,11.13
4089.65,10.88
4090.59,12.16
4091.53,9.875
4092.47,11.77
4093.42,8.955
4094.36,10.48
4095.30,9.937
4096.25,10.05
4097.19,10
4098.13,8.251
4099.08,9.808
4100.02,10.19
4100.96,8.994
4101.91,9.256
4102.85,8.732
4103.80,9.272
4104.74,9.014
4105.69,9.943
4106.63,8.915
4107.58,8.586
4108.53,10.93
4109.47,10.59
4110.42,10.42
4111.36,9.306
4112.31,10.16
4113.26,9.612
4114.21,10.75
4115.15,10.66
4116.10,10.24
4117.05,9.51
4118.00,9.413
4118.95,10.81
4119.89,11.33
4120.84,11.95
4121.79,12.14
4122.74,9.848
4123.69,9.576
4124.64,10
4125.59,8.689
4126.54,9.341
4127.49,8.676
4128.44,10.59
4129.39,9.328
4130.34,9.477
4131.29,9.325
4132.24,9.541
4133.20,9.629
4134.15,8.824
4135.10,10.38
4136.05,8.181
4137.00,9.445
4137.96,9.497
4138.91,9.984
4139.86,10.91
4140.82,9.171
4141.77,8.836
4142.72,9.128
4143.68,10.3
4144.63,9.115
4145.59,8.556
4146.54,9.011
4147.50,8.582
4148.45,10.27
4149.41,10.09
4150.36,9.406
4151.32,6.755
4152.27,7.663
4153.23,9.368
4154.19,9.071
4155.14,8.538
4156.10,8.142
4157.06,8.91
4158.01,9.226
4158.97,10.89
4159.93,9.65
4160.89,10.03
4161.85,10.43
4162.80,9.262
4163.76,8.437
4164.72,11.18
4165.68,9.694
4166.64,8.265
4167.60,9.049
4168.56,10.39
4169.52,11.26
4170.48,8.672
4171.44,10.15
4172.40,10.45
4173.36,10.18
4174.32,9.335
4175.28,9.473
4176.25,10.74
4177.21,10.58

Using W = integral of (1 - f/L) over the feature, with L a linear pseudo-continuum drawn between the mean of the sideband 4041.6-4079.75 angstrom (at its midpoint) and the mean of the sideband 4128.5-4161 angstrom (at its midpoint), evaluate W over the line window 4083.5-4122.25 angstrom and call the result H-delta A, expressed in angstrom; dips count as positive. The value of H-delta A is -2.4 angstrom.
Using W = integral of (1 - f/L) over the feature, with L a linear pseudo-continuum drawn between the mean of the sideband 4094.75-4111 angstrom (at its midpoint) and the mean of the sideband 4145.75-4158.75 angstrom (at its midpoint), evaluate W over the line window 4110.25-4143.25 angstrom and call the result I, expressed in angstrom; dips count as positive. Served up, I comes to -2.1 angstrom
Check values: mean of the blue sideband 9.59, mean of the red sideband 8.89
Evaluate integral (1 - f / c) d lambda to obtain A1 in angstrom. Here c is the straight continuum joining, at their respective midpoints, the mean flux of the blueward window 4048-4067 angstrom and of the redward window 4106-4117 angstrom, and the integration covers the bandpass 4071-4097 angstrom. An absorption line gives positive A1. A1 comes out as -2.1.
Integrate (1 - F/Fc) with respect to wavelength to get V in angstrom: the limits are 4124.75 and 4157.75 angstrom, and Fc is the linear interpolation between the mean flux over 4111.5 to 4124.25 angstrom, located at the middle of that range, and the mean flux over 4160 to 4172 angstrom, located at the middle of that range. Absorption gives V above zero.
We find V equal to 2.9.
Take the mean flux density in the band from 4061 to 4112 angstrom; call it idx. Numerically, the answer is 10.1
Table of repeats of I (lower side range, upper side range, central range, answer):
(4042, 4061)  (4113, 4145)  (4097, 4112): 0.5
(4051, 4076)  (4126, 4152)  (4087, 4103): -0.9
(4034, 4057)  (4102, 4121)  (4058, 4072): 0.4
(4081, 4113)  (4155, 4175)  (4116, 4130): -0.2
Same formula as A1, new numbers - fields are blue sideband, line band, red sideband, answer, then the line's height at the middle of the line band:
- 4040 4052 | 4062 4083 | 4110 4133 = -0.2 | 9.98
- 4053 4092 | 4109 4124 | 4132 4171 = -1.0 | 9.74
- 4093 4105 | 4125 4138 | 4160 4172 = 0.3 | 9.6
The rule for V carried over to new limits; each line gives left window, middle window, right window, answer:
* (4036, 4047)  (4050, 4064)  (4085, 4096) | 0.90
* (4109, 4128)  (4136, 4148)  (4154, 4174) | 0.67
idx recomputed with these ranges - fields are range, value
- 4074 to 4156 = 9.85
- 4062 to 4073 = 9.72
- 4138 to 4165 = 9.31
